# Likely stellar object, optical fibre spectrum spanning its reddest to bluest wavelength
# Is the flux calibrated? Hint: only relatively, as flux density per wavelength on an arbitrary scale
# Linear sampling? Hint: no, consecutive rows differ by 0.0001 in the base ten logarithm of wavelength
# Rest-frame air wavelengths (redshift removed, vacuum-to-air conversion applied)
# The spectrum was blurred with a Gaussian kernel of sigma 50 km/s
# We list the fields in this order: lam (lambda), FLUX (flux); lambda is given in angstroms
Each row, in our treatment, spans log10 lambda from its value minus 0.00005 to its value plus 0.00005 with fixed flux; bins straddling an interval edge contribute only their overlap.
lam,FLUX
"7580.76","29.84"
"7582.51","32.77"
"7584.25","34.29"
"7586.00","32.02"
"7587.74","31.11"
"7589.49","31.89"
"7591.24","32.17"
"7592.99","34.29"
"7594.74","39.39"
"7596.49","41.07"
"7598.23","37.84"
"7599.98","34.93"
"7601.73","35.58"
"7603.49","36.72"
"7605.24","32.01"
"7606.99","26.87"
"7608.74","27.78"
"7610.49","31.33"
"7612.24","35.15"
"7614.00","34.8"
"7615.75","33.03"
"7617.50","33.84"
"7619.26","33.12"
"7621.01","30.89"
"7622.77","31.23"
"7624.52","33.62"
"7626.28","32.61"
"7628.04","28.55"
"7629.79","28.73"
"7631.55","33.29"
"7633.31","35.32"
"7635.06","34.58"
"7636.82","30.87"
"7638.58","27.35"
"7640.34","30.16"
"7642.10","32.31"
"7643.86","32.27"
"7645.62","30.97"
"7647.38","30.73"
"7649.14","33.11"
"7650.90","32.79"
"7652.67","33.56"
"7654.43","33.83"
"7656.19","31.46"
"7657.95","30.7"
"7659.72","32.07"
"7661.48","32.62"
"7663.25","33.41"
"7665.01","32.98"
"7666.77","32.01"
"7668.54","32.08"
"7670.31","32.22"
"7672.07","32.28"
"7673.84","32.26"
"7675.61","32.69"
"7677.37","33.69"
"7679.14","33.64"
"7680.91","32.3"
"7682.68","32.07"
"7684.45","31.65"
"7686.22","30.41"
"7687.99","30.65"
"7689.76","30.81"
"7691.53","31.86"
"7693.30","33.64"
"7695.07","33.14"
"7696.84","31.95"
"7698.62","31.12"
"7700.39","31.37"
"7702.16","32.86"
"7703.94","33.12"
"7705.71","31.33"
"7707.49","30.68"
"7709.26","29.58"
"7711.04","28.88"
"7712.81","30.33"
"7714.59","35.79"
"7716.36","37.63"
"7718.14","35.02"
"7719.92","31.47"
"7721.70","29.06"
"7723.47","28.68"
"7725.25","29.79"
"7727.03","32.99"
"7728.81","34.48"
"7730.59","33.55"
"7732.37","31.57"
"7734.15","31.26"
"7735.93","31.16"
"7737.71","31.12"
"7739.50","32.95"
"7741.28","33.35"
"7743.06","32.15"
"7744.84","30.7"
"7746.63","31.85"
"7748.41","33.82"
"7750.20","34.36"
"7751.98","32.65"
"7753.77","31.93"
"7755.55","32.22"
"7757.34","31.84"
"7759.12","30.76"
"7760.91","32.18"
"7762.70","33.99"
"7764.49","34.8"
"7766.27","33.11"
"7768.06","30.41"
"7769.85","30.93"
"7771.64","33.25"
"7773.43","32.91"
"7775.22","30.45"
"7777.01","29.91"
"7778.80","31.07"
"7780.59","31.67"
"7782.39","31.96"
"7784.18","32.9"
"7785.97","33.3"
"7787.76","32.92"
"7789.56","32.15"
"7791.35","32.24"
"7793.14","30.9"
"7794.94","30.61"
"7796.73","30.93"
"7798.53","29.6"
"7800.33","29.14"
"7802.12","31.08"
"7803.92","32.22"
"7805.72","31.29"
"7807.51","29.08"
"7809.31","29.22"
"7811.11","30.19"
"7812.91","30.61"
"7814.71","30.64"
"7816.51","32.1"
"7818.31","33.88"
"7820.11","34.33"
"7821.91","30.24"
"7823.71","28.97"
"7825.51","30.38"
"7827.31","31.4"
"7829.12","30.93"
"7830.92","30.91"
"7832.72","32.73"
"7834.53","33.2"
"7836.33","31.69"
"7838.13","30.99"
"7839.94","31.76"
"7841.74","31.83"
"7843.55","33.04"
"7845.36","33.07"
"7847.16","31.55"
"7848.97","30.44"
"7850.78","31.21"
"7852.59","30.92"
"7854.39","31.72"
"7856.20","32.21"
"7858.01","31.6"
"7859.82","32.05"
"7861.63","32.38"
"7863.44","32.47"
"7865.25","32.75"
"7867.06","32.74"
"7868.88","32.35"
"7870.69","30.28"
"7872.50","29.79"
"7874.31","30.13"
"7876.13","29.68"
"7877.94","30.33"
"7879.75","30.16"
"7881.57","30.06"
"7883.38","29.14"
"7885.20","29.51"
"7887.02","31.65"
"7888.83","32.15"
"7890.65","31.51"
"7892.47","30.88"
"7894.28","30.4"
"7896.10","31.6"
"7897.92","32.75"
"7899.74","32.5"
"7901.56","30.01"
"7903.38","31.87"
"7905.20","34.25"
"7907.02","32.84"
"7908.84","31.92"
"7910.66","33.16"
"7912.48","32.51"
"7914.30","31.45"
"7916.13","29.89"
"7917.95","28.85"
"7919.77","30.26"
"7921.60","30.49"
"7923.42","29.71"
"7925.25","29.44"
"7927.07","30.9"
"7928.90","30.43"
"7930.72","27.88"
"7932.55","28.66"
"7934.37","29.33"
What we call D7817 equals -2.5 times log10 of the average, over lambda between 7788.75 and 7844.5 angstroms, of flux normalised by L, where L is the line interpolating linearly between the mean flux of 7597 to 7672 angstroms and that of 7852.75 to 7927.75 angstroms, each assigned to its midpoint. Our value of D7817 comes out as 0.01 mag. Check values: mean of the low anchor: 32.4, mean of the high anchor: 31.2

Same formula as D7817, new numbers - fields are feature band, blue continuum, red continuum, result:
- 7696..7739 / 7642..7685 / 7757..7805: 0.01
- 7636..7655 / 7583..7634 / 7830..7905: 0.05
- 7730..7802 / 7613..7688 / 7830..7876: 0.00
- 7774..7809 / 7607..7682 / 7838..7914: 0.02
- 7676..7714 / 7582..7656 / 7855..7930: 0.02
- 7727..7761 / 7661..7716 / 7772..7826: -0.02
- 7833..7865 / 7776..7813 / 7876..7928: -0.03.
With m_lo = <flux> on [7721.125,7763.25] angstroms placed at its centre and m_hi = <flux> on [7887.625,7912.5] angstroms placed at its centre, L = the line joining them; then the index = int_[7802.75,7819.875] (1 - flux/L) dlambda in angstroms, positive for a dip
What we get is 0.5 angstroms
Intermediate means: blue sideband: 32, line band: 31.1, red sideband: 32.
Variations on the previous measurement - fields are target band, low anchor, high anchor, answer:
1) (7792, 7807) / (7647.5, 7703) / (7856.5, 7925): 0.46 angstroms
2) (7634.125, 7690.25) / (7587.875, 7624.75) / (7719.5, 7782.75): 1.63 angstroms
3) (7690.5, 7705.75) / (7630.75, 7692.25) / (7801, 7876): -0.15 angstroms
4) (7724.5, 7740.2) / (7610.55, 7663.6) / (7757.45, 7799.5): -0.07 angstroms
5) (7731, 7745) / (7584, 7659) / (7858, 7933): 0.05 angstroms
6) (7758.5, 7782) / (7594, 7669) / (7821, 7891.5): -0.10 angstroms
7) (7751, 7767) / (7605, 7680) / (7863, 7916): -0.44 angstroms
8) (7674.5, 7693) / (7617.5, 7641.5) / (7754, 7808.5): -0.22 angstroms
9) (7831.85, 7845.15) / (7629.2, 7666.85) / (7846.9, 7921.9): -0.33 angstroms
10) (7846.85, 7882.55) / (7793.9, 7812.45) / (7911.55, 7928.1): -1.02 angstroms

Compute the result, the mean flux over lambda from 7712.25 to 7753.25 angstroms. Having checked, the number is 32.4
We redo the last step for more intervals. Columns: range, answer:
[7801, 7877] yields 31.4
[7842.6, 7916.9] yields 31.5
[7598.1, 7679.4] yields 32.4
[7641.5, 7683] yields 32.4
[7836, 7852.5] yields 31.7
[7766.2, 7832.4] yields 31.3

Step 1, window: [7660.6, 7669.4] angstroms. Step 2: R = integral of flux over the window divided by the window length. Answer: 32.6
